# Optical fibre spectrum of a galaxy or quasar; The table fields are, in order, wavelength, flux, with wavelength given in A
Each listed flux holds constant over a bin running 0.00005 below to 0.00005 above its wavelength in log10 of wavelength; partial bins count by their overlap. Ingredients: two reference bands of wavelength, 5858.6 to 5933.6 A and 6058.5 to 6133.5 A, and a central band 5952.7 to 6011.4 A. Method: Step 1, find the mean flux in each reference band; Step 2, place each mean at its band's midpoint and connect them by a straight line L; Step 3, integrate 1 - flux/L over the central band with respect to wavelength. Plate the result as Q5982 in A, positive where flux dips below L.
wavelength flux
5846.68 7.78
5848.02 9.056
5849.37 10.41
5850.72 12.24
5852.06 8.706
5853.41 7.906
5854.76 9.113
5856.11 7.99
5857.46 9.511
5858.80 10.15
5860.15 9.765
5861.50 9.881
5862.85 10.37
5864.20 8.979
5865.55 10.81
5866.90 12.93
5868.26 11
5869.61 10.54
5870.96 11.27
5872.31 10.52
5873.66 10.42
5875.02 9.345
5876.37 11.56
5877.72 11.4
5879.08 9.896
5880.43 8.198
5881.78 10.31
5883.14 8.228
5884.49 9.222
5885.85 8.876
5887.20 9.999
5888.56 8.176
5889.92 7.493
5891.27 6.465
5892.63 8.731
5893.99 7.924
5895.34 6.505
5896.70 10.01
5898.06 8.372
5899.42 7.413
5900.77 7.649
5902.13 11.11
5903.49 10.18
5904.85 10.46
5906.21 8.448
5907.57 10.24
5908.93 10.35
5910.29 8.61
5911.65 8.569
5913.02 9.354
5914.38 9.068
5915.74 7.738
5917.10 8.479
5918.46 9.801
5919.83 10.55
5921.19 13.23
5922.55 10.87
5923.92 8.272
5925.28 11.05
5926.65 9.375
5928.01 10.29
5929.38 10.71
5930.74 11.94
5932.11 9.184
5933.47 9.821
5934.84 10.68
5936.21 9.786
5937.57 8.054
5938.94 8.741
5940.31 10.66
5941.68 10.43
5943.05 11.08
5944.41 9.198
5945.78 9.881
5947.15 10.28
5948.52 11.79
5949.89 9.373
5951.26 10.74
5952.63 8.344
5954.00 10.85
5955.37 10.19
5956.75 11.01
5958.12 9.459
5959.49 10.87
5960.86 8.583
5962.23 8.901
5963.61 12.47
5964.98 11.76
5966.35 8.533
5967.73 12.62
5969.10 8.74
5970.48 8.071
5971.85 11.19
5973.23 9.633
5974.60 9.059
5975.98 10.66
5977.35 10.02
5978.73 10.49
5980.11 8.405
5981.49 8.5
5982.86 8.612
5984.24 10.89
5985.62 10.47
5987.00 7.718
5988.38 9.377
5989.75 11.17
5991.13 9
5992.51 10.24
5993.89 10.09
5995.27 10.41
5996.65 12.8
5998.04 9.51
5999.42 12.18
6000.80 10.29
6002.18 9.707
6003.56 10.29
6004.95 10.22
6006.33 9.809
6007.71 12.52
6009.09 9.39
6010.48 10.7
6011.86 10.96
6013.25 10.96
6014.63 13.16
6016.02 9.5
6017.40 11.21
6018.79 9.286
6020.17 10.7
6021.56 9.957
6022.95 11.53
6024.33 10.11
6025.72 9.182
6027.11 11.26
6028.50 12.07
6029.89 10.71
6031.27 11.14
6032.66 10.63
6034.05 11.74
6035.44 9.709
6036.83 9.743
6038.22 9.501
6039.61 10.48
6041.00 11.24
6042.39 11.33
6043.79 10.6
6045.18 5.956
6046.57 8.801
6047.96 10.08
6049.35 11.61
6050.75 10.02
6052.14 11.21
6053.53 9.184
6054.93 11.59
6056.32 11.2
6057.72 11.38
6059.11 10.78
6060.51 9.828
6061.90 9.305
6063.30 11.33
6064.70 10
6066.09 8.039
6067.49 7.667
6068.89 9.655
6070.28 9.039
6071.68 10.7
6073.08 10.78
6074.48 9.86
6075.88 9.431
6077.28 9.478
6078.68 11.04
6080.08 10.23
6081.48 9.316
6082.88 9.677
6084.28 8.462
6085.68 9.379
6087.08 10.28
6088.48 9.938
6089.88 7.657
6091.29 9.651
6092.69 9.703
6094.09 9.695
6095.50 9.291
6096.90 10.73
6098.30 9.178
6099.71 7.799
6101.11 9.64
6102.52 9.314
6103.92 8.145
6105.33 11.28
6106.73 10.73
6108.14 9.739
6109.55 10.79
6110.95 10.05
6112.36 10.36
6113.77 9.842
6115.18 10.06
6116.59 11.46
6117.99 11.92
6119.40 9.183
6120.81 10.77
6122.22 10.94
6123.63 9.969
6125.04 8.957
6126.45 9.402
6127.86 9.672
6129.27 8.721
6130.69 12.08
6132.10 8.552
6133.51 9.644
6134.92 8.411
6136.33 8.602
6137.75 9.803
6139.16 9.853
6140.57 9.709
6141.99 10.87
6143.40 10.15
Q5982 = -2.45 A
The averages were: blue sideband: 9.64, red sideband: 9.8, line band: 10.1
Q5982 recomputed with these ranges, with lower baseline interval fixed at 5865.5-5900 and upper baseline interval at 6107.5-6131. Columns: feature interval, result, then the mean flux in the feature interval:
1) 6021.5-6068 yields -1.5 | 10.3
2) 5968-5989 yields 0.5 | 9.52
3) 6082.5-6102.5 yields 1.5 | 9.36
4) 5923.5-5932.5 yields -0.6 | 10.2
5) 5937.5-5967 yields -1.4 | 10.1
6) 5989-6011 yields -1.6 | 10.5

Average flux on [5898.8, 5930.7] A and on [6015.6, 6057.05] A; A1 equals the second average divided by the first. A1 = 1.1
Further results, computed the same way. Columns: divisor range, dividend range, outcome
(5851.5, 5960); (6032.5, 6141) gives 1.02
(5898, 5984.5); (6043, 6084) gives 1.01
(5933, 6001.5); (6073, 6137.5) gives 0.97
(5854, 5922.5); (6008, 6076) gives 1.08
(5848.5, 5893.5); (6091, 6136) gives 1.02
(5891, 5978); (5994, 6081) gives 1.06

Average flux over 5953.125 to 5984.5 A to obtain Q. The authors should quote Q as 9.96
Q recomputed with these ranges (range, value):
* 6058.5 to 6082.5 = 9.79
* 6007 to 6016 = 11.1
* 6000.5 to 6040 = 10.6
